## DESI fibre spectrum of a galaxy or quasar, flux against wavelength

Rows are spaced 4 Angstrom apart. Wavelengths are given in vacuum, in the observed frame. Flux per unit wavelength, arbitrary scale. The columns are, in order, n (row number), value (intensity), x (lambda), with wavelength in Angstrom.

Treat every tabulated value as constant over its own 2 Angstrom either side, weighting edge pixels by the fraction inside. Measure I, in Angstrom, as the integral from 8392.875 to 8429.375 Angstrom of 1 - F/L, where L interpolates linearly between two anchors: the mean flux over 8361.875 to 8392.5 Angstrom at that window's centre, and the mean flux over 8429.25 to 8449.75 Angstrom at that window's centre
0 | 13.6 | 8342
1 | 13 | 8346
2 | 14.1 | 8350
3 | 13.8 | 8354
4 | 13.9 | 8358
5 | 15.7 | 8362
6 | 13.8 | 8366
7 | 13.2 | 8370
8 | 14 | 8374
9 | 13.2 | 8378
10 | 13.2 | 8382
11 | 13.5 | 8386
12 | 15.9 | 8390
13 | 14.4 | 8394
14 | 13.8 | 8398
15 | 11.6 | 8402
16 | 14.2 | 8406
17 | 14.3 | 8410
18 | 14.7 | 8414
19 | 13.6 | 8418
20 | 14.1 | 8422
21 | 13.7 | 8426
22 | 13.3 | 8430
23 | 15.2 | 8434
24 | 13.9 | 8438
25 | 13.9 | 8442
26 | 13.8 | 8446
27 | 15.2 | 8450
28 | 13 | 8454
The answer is 0.7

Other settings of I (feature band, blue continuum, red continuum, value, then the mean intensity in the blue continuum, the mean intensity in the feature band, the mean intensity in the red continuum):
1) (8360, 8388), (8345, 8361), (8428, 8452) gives 0.30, 13.9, 13.8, 14.2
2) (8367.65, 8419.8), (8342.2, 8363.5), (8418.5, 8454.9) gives 0.77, 14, 13.8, 14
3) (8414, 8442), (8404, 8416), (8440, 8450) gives 0.47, 14.4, 14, 14.1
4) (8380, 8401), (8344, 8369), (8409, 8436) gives 0.05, 14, 14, 14.1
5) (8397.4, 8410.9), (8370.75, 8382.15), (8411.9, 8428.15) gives 0.44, 13.5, 13.4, 14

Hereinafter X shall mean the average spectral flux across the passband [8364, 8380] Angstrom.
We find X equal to 13.6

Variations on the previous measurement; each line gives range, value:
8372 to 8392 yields 14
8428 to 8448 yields 14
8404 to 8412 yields 14.2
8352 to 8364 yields 14.5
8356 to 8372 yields 14.2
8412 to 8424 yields 14.1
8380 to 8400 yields 14.2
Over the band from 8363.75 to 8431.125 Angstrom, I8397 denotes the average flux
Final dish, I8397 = 13.8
